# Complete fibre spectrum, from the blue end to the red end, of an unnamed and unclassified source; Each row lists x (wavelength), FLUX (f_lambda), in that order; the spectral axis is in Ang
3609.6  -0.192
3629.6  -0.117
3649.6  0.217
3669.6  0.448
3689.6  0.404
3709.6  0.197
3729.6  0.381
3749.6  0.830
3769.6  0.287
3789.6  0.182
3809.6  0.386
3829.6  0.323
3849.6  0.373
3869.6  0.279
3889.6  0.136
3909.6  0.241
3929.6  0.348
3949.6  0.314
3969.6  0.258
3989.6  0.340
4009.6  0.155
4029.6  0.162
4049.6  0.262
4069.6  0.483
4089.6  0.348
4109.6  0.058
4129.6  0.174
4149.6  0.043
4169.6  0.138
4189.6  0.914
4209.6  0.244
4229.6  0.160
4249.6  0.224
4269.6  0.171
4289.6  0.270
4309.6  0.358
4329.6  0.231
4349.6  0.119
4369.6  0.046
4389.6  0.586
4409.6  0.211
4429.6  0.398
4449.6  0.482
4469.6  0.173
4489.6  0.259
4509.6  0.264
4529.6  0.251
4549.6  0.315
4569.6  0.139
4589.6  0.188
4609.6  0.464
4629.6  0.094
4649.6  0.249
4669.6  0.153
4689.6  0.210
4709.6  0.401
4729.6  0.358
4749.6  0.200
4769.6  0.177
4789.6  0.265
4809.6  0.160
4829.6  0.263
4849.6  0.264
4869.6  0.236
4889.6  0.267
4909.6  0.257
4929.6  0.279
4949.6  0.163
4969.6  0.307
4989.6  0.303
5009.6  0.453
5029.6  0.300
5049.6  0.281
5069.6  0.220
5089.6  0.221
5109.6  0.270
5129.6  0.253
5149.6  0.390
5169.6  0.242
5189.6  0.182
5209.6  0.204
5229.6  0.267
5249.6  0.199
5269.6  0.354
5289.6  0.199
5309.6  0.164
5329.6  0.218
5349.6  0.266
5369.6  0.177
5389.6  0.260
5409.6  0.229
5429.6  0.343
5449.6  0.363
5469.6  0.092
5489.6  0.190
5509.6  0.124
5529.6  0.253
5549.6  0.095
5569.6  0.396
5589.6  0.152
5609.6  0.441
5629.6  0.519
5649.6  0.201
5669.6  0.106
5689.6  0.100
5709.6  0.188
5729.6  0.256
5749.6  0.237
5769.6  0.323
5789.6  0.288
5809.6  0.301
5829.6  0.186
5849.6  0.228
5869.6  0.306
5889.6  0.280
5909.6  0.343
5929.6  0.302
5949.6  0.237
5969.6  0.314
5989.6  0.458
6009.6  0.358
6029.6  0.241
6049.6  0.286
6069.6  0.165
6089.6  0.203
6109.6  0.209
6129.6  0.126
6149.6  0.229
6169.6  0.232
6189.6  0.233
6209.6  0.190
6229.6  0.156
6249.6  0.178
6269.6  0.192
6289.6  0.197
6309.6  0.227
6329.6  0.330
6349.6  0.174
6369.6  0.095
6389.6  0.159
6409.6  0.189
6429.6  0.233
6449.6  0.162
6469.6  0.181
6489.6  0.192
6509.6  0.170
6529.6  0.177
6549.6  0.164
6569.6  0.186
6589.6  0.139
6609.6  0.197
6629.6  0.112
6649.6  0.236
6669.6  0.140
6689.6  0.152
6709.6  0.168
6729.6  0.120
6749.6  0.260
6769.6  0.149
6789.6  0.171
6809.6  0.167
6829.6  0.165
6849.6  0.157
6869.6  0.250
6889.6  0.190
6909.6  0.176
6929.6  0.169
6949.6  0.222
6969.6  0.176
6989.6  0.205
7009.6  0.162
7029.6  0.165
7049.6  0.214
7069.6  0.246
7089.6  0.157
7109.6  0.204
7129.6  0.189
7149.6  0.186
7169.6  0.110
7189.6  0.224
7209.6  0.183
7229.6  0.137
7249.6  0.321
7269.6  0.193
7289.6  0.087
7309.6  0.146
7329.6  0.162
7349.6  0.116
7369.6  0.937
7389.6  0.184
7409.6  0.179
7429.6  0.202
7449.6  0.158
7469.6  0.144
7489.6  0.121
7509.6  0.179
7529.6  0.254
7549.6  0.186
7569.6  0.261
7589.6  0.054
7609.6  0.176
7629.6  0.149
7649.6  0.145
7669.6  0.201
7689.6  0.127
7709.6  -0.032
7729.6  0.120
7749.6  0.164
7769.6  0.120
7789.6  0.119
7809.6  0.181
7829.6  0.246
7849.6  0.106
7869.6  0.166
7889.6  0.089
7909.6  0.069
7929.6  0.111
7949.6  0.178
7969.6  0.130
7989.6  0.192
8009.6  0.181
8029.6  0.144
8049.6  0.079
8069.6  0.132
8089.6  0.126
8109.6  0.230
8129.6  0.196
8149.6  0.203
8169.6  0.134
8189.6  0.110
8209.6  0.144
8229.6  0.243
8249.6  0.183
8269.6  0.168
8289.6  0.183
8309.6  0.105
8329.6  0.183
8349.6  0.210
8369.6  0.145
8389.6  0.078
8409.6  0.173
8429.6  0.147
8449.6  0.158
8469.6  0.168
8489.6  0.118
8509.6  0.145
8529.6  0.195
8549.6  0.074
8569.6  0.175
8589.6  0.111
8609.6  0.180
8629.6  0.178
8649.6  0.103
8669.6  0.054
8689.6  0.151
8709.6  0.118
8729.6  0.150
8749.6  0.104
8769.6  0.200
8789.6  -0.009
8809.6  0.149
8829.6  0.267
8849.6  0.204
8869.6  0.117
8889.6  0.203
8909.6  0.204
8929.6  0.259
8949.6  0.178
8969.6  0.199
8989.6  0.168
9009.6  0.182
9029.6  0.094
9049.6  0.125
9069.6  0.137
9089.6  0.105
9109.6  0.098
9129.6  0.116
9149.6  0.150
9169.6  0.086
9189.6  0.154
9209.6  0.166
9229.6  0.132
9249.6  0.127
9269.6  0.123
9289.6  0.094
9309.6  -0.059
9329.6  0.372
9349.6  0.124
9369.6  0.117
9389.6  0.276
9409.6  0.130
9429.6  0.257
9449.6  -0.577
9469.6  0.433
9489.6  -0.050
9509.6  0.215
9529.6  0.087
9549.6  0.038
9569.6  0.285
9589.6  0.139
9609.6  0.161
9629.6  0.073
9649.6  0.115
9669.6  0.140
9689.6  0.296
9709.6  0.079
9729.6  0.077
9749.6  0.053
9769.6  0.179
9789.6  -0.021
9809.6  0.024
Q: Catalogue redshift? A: 0.12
